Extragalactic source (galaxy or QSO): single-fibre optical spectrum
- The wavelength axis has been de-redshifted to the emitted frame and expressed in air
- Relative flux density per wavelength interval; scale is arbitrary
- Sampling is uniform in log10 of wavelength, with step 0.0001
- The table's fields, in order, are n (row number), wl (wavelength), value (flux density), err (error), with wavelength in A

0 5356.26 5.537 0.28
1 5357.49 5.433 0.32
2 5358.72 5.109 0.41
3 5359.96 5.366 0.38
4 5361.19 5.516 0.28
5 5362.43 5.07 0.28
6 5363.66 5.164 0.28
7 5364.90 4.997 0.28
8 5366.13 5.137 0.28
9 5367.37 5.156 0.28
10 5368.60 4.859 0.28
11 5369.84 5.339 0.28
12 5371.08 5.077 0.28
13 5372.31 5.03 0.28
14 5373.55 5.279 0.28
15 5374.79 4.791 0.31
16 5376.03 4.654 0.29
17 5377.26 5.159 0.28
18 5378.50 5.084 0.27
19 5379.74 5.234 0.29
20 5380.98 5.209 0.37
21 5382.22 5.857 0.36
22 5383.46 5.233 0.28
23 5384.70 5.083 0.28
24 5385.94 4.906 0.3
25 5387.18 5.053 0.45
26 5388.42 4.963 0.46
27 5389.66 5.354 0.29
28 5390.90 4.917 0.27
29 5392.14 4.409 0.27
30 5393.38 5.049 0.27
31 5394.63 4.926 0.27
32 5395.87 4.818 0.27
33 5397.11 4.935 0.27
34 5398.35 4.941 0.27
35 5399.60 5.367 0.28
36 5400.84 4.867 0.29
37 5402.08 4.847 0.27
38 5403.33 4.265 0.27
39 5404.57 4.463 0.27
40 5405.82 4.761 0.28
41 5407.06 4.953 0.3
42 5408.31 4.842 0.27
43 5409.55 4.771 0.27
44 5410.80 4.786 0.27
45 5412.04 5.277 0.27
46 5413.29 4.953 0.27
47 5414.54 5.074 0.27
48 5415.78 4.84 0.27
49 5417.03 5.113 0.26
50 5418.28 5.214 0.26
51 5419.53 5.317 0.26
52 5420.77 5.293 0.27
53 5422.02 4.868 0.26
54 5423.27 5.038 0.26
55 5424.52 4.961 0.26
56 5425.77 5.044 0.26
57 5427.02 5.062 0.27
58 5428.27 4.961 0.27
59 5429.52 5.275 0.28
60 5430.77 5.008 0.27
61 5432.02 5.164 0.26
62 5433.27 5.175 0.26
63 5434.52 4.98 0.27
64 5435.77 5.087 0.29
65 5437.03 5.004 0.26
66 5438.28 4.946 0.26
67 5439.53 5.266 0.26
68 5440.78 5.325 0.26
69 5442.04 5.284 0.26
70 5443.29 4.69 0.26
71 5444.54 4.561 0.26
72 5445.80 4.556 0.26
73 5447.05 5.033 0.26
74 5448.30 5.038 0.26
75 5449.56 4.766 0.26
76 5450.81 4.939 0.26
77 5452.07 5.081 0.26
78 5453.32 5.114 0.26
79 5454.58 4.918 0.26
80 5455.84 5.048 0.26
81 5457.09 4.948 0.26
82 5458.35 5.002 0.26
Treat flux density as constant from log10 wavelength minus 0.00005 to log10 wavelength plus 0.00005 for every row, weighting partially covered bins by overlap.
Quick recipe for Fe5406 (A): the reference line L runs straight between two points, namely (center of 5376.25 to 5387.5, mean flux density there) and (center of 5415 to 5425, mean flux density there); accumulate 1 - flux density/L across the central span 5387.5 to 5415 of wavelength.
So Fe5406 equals 1.32 A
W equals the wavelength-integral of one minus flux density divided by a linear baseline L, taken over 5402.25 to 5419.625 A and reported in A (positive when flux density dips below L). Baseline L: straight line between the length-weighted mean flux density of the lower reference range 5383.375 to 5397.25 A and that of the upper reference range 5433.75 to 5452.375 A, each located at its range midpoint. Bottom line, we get 0.27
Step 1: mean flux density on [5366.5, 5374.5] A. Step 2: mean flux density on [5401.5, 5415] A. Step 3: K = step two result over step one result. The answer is 0.9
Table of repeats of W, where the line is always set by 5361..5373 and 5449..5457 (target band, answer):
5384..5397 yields 0.3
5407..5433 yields 0.0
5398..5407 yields 0.5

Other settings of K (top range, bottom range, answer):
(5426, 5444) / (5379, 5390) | 0.98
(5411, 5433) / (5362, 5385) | 0.99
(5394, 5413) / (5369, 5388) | 0.95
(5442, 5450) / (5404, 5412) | 1.00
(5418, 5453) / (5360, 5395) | 0.99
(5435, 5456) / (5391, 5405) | 1.03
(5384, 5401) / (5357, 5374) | 0.96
